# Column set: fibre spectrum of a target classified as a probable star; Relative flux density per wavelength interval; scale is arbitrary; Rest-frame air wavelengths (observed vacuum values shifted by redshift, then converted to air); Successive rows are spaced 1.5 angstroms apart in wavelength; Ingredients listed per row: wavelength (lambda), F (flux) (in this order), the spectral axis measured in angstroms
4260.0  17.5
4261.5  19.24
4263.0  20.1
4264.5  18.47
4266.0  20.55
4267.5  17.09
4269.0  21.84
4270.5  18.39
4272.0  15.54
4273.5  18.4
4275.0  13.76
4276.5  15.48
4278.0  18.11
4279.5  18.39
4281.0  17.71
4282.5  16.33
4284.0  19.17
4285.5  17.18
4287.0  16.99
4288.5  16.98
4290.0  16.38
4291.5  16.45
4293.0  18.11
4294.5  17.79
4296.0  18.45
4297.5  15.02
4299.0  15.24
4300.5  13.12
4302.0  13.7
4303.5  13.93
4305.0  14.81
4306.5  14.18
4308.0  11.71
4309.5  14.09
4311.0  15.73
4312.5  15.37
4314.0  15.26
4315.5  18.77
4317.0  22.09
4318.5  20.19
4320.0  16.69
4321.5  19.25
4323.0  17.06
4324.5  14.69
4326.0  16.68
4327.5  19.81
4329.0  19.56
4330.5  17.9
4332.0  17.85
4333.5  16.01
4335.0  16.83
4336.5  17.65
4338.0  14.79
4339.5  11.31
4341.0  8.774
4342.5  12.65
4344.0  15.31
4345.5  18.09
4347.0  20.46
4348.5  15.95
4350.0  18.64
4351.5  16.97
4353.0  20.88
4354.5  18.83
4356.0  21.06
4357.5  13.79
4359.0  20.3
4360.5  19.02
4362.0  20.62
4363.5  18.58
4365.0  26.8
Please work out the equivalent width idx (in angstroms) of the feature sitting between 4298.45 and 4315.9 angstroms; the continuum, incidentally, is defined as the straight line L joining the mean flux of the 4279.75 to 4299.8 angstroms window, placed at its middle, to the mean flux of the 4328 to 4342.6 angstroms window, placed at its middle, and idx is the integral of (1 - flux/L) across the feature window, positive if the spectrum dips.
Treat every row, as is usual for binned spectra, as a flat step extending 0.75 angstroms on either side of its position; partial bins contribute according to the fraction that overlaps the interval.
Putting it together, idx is 2.02 angstroms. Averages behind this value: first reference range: 17.1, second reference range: 15.5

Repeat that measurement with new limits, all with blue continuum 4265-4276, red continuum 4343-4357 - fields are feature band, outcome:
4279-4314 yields 4.1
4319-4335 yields 0.5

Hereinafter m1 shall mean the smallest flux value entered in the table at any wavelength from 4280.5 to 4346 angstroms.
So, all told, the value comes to 8.774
